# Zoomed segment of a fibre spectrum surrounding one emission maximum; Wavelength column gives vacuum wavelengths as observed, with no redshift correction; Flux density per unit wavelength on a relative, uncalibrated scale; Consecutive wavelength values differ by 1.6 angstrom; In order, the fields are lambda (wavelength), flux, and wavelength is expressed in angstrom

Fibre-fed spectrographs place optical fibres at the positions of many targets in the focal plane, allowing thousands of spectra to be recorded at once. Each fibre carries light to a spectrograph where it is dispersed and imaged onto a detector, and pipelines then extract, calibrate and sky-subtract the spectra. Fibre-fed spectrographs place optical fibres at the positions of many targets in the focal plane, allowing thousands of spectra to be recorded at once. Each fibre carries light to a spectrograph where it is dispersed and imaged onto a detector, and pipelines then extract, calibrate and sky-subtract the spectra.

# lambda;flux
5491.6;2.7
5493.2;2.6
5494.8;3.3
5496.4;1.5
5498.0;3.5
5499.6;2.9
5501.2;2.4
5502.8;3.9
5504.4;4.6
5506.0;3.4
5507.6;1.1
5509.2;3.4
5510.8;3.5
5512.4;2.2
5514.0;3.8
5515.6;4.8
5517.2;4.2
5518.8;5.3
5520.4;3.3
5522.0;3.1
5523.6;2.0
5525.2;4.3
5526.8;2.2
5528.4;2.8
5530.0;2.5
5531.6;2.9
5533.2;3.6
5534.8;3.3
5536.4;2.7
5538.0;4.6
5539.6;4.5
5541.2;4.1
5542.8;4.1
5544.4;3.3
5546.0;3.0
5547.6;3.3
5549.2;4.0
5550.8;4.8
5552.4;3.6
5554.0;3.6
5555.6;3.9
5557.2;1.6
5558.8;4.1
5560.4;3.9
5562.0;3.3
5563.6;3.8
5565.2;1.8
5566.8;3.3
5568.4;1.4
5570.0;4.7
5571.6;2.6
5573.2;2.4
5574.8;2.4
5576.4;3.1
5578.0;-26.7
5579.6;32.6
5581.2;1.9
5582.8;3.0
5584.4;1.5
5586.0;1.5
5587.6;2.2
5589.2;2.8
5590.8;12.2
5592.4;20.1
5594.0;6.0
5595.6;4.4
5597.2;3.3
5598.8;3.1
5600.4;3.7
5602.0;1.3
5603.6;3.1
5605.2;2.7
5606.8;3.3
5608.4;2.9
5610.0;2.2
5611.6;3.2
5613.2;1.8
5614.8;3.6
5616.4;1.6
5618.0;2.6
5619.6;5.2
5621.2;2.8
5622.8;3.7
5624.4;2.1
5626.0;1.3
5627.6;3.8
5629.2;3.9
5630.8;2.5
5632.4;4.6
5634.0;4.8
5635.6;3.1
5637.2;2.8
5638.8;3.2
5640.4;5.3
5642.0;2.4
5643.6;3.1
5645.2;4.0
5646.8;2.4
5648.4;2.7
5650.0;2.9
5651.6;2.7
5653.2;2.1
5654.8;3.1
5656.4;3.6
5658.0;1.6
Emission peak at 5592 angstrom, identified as H-beta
